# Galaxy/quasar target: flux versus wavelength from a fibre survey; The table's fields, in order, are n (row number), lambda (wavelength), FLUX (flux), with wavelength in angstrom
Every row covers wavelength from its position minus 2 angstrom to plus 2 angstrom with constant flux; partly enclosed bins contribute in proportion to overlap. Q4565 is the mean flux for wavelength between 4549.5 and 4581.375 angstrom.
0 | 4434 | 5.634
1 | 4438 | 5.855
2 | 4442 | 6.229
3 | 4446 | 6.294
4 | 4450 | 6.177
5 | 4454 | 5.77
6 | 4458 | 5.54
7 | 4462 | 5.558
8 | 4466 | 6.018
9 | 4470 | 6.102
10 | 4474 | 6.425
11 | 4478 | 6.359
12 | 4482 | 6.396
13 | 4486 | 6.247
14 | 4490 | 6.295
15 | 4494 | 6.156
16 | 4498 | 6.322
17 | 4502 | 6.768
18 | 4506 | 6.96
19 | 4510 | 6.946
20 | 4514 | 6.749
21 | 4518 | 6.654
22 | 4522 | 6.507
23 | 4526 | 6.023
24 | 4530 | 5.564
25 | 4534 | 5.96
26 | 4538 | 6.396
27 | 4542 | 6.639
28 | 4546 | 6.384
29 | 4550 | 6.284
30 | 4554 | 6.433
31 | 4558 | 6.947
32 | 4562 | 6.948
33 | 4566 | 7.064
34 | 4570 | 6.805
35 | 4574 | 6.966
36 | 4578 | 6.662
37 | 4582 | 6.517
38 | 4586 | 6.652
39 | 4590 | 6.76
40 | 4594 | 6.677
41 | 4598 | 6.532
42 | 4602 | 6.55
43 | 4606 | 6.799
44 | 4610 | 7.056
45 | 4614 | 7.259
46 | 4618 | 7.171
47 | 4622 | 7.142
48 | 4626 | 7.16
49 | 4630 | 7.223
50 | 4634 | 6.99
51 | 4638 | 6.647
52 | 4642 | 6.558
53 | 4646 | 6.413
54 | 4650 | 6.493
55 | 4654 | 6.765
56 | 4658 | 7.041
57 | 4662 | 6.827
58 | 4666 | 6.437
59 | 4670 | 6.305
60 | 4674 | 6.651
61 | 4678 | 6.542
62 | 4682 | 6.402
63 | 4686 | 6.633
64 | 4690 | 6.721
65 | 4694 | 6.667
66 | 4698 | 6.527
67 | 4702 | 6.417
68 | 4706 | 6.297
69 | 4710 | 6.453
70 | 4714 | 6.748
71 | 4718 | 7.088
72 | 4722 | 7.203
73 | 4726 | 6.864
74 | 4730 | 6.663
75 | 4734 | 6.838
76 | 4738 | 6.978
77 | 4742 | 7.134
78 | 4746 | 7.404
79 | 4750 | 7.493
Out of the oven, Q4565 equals 6.78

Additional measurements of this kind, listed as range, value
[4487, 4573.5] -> 6.52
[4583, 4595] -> 6.68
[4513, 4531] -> 6.32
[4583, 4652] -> 6.82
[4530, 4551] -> 6.26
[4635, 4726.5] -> 6.64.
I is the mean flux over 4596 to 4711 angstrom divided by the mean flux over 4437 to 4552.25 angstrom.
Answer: 1.07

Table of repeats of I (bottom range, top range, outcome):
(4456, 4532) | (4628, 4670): 1.07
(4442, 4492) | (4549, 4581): 1.11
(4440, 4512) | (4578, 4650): 1.09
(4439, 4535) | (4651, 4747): 1.08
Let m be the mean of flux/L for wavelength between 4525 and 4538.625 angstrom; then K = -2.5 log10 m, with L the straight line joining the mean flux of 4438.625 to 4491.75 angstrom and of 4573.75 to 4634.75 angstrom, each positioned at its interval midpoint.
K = 0.09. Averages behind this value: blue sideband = 6.1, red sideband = 6.88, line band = 5.94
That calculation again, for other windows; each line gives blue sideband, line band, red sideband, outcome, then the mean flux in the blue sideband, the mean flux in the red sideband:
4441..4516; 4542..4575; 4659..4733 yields -0.05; 6.28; 6.64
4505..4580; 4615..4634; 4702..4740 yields -0.08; 6.57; 6.77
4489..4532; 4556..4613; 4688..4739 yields -0.04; 6.45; 6.72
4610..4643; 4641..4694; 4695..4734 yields 0.04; 7.03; 6.7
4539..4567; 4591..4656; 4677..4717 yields -0.04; 6.65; 6.55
